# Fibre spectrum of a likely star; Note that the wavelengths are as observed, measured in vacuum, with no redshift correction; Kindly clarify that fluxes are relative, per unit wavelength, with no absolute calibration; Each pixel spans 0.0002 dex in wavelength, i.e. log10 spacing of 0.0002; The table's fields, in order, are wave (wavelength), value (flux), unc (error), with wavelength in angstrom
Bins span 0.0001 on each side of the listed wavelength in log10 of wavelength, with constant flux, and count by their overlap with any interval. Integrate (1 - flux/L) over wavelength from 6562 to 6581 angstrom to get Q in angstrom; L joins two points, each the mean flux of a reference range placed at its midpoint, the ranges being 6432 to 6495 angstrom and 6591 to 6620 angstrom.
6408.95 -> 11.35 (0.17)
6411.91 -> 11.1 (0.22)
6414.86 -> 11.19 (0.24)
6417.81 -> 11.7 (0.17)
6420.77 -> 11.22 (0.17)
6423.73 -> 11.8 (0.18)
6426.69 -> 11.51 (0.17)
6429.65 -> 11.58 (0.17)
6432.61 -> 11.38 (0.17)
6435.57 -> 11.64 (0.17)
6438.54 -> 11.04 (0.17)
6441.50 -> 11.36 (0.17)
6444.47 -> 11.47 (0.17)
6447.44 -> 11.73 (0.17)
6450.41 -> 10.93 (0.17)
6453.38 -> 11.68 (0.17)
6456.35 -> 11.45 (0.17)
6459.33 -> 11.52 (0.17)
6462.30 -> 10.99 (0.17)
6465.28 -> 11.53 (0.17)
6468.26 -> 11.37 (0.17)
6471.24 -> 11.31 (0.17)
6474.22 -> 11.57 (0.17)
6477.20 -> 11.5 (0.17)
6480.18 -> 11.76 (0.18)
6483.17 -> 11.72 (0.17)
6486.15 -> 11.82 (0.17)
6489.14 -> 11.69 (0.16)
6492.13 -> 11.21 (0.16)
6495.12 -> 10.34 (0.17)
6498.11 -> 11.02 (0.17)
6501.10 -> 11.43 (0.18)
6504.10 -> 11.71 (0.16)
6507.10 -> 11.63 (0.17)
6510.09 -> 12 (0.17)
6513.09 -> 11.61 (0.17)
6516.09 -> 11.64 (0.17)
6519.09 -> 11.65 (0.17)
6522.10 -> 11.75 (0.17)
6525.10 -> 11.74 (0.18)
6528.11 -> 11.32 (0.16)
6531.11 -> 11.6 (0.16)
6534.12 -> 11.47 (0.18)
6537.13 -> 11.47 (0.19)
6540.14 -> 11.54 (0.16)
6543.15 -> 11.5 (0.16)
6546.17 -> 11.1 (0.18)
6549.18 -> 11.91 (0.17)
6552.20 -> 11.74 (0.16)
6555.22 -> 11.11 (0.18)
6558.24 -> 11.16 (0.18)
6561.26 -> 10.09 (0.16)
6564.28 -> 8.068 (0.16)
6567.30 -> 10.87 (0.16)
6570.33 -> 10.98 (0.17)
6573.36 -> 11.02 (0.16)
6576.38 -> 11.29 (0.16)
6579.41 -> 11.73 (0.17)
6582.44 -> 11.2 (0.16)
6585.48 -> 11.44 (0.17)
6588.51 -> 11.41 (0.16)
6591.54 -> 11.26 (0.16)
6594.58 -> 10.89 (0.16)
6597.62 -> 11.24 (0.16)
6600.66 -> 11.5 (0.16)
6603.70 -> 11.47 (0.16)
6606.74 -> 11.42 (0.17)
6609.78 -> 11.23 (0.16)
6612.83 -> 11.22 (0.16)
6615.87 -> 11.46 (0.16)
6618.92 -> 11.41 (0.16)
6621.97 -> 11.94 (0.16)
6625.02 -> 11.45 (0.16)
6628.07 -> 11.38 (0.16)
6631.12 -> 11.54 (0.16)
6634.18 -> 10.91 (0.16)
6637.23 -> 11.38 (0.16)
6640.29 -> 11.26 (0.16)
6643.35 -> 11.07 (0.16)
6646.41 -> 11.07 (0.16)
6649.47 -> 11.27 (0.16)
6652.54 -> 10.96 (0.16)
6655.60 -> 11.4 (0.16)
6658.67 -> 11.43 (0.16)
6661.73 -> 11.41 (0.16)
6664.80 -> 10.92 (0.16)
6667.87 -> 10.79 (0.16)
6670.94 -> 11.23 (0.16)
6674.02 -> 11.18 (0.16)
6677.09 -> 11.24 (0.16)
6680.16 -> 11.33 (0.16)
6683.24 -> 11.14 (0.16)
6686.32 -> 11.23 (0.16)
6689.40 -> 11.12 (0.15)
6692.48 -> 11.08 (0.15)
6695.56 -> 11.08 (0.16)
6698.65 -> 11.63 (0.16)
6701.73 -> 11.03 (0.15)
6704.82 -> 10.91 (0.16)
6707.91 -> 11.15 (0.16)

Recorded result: 1.17 angstrom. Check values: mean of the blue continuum 11.4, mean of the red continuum 11.3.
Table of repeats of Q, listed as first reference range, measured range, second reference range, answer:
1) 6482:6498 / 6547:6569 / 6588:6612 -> 1.1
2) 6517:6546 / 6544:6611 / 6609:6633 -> 2.3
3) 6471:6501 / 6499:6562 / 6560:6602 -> -1.8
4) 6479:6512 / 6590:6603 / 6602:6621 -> 0.2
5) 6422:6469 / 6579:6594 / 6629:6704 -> -0.1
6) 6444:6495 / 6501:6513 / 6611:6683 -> -0.3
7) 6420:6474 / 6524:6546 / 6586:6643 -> -0.2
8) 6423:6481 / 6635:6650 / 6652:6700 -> 0.1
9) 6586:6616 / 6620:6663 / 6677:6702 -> -0.2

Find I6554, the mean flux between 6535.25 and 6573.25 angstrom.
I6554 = 11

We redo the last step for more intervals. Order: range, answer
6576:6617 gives 11.3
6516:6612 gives 11.2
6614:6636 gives 11.4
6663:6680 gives 11.1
